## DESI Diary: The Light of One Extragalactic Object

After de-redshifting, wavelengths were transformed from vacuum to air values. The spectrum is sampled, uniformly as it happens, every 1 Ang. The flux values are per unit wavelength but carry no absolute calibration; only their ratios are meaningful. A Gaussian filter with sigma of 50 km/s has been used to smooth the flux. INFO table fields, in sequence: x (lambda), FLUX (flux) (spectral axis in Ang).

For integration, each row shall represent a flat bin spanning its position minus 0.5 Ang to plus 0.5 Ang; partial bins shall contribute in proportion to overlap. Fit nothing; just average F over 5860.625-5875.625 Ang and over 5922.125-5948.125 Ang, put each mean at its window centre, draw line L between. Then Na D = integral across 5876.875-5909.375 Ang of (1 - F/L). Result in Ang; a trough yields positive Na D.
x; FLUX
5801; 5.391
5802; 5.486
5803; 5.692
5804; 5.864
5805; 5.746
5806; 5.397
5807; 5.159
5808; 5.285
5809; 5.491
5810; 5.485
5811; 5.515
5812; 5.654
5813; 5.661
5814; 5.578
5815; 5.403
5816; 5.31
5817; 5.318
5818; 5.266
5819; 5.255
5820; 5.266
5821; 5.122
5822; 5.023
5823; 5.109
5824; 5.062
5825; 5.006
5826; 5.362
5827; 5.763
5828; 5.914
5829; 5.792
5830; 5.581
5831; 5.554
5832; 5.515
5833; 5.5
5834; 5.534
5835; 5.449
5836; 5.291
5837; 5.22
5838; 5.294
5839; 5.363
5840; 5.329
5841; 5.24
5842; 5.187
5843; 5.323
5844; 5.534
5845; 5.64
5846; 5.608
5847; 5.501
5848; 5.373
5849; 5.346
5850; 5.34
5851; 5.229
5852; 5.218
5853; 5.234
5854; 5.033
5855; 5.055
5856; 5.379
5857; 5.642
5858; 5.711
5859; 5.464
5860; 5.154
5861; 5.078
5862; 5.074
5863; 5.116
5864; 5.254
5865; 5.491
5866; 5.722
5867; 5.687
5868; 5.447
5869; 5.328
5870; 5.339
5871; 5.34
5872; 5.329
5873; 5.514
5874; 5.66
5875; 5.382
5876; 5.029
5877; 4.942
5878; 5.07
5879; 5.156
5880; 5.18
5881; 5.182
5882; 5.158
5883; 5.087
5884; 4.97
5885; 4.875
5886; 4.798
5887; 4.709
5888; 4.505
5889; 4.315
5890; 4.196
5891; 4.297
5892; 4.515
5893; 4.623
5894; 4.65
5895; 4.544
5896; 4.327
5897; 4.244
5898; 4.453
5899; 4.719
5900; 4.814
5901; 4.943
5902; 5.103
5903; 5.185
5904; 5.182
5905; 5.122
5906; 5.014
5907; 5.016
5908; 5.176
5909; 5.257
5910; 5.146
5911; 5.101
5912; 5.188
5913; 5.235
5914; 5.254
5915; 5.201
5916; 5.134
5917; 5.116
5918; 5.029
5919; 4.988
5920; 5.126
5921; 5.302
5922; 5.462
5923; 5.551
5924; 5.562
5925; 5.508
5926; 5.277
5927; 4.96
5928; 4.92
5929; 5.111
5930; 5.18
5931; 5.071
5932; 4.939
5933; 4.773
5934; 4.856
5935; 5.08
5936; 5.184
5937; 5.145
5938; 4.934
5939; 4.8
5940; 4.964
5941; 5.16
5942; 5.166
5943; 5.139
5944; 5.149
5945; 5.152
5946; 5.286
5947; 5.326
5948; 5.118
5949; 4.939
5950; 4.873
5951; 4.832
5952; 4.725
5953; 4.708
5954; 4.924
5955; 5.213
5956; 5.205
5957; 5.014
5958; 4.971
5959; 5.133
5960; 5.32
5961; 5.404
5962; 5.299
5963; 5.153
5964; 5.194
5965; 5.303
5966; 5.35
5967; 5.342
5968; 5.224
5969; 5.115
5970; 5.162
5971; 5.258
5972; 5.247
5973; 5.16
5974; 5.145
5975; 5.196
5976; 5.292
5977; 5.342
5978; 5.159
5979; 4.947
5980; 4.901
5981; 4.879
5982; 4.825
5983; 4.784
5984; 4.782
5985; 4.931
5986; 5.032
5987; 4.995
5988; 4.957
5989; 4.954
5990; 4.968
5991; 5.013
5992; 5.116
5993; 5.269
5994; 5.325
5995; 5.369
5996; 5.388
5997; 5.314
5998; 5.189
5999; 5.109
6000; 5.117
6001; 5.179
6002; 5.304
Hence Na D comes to 2.9 Ang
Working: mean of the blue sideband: 5.38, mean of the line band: 4.83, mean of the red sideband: 5.13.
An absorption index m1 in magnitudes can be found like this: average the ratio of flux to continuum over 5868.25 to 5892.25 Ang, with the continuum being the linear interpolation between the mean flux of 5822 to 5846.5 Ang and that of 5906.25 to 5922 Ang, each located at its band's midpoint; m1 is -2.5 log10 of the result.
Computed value 0.06 mag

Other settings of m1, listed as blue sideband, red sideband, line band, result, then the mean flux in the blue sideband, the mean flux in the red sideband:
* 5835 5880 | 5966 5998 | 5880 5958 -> 0.05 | 5.33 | 5.11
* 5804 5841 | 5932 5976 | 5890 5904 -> 0.13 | 5.41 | 5.11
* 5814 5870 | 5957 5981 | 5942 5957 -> 0.04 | 5.37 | 5.19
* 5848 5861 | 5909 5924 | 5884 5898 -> 0.16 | 5.31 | 5.22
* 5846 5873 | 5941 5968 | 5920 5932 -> -0.01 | 5.35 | 5.13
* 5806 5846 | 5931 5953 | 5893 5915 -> 0.04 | 5.4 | 5.02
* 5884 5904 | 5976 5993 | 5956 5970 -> -0.07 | 4.64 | 4.99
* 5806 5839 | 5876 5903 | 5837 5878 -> -0.06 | 5.4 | 4.76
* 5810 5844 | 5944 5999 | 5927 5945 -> 0.03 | 5.39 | 5.11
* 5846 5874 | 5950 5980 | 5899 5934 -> 0.02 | 5.36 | 5.14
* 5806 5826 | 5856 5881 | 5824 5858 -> -0.02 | 5.32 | 5.34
